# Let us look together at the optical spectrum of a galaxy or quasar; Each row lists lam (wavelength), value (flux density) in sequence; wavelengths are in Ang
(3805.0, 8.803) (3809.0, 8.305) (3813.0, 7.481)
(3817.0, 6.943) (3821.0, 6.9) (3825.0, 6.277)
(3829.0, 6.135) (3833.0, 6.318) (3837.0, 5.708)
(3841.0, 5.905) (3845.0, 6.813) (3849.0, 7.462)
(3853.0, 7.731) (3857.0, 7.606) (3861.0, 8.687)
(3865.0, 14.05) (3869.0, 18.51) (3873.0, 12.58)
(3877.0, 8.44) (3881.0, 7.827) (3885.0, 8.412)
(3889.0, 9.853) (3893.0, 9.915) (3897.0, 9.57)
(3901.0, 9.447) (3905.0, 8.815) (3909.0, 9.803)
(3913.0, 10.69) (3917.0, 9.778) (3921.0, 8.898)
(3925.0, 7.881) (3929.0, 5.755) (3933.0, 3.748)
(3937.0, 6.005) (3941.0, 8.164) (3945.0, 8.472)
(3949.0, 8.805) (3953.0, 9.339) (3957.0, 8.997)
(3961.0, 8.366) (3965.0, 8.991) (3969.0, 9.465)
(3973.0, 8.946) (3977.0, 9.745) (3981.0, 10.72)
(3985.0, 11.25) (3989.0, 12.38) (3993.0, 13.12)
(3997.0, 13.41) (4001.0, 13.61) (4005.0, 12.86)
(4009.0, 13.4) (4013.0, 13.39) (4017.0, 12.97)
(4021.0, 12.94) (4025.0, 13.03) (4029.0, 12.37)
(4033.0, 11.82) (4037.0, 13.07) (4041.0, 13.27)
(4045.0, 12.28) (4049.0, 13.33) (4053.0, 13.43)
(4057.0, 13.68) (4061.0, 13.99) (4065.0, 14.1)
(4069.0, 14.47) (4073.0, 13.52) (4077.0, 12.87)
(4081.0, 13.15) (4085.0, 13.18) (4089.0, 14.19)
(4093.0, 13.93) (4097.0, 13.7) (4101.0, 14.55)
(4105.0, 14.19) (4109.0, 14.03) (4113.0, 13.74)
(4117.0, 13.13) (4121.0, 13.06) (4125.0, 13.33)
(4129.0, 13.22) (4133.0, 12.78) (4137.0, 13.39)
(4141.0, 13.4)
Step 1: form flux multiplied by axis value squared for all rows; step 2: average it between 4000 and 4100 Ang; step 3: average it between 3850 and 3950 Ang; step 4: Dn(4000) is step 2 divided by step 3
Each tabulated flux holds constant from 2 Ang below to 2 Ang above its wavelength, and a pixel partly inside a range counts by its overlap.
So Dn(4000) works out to 1.57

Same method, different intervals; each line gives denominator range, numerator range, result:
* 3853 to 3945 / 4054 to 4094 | 1.62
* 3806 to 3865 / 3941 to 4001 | 1.50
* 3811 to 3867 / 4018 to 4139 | 2.03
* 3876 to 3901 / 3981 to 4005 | 1.47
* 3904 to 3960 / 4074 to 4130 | 1.80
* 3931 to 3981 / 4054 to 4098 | 1.74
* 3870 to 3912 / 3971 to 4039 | 1.34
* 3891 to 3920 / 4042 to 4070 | 1.51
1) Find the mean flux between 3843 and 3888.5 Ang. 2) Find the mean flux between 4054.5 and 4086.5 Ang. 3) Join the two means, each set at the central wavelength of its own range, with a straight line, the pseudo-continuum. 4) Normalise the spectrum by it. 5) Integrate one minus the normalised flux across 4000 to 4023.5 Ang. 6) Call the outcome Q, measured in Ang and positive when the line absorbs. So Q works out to -1.2 Ang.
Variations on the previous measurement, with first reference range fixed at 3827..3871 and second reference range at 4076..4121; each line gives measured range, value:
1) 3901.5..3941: 8.0 Ang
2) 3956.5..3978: 3.8 Ang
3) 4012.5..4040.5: -1.3 Ang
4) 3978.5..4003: -1.8 Ang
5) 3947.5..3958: 1.6 Ang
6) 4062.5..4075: -0.9 Ang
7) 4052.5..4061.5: -0.6 Ang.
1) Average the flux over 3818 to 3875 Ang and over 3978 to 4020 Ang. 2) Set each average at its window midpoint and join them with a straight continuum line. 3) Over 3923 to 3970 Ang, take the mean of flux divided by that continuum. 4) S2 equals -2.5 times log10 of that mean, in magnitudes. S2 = 0.40 mag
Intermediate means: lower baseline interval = 8.59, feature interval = 7.8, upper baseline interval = 12.6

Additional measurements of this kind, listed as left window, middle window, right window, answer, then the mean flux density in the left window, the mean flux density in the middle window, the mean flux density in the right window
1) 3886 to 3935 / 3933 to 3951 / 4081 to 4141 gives 0.27 mag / 8.67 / 7.4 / 13.6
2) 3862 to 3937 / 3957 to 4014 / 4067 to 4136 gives 0.00 mag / 9.55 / 11.3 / 13.6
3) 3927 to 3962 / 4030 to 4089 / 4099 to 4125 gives -0.13 mag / 7.49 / 13.3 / 13.7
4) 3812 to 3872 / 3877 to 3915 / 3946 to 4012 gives 0.00 mag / 8.25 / 9.32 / 10.8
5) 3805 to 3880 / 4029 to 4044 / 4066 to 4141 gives -0.03 mag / 8.44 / 12.6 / 13.6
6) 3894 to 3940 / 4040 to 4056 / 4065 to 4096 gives -0.04 mag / 8.25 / 13.1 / 13.6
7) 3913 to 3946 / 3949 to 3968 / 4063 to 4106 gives -0.03 mag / 7.51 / 8.94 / 13.8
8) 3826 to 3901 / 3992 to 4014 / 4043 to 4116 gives -0.11 mag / 8.95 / 13.3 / 13.7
